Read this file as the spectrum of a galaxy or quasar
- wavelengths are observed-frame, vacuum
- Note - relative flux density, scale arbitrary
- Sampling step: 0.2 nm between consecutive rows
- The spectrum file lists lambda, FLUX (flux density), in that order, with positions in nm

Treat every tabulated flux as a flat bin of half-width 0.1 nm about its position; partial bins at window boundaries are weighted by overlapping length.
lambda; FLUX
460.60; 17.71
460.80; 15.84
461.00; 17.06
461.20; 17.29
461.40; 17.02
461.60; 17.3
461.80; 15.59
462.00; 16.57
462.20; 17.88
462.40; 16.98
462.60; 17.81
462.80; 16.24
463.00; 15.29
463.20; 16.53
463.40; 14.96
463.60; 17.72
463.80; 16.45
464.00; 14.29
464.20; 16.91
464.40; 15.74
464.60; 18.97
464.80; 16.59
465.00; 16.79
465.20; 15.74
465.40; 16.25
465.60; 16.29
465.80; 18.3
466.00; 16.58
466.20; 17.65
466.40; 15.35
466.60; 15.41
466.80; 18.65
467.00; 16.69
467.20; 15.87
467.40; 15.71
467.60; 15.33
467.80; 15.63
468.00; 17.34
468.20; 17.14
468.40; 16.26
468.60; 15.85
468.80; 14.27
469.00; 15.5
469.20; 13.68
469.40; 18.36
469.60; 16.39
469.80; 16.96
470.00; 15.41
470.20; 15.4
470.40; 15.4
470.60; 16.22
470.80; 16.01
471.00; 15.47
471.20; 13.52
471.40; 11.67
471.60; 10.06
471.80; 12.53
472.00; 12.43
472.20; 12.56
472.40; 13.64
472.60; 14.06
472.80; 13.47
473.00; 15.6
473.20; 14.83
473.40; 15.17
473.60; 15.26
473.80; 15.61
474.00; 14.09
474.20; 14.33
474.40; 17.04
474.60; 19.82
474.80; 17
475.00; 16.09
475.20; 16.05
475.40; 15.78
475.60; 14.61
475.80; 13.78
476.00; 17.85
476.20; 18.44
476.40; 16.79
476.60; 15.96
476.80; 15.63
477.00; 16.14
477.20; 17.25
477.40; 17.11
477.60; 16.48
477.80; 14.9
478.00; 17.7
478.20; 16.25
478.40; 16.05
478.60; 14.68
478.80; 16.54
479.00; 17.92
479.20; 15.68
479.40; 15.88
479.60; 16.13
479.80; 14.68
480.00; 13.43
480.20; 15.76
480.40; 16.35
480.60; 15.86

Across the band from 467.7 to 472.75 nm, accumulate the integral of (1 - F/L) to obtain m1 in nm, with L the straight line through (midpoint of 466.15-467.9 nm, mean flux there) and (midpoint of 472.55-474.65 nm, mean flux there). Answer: 0.30 nm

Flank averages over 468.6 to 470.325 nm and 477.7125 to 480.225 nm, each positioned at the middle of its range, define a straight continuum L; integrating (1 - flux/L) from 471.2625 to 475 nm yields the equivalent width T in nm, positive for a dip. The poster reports 0.32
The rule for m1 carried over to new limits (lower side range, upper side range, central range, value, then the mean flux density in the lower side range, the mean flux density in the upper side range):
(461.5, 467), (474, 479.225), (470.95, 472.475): 0.355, 16.6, 16.3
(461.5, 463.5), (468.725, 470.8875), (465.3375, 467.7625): -0.056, 16.5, 15.8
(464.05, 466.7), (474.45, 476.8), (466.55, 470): 0.088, 16.6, 16.5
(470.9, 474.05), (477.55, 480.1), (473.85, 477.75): -0.382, 13.7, 15.9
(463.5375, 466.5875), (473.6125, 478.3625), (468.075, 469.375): 0.065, 16.6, 16.3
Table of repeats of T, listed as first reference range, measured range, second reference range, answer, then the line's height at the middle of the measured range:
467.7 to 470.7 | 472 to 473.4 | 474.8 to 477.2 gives 0.18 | 16.1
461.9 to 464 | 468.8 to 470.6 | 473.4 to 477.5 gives 0.06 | 16.4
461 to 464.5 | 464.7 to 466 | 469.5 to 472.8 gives -0.07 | 15.8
